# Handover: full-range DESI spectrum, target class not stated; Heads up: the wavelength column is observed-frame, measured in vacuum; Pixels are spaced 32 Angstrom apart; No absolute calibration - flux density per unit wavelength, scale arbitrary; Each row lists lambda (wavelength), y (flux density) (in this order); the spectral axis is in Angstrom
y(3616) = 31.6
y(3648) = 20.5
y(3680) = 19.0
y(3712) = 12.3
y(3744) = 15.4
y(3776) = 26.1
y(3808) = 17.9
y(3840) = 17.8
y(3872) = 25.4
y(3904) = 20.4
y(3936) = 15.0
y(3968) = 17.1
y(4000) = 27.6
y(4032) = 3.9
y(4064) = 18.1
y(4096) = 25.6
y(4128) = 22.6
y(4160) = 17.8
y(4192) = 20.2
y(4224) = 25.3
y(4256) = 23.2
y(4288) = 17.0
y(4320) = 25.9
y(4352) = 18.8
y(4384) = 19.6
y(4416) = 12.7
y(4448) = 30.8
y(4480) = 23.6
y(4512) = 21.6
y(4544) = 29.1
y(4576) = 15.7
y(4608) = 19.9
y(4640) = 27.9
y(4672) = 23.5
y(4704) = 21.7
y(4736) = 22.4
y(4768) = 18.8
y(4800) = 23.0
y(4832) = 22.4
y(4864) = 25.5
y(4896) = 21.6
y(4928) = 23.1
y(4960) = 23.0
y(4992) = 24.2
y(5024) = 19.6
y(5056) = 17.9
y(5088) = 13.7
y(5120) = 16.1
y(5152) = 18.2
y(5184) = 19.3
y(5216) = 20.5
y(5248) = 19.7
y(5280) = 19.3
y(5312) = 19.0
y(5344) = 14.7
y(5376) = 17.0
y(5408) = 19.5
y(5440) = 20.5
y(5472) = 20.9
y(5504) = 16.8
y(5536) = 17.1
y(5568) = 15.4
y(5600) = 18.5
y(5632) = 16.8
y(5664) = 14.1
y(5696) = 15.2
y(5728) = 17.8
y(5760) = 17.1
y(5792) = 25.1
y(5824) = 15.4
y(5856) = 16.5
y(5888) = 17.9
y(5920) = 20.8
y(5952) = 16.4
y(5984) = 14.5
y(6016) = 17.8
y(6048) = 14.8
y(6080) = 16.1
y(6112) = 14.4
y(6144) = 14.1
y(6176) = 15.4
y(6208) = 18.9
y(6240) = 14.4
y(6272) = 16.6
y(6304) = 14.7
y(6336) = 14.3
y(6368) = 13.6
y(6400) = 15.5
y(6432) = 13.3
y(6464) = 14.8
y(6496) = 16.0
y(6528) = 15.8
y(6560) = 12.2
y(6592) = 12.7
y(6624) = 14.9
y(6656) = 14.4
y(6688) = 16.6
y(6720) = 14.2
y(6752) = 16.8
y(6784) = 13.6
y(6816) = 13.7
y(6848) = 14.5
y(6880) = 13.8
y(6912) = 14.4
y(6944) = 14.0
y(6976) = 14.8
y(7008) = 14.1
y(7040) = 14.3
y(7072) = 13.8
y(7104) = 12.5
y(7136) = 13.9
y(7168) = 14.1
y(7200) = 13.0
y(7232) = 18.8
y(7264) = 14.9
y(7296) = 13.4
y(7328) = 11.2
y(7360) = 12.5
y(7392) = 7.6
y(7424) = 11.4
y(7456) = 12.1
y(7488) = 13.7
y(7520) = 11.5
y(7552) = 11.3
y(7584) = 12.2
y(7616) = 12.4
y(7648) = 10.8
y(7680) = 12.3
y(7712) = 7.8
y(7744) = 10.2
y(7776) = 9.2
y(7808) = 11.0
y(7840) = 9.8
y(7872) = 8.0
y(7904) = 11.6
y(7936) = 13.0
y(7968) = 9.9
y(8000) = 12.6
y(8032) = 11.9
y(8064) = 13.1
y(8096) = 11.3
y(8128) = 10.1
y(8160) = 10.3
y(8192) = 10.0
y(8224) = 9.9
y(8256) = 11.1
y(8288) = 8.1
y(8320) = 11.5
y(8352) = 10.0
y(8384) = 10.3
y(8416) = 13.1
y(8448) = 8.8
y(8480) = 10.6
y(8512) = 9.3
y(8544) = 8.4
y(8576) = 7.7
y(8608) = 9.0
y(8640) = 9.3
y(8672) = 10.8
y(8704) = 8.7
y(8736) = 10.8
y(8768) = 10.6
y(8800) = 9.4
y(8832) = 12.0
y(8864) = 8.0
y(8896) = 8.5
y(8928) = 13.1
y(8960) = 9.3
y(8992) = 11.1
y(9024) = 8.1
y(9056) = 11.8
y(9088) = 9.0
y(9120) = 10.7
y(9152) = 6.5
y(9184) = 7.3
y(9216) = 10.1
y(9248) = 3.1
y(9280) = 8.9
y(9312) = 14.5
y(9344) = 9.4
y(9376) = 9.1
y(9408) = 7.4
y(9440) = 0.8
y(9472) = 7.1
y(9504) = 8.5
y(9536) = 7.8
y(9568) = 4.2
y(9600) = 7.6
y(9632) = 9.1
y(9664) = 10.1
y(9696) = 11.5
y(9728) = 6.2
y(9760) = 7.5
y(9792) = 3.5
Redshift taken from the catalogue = 1.47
